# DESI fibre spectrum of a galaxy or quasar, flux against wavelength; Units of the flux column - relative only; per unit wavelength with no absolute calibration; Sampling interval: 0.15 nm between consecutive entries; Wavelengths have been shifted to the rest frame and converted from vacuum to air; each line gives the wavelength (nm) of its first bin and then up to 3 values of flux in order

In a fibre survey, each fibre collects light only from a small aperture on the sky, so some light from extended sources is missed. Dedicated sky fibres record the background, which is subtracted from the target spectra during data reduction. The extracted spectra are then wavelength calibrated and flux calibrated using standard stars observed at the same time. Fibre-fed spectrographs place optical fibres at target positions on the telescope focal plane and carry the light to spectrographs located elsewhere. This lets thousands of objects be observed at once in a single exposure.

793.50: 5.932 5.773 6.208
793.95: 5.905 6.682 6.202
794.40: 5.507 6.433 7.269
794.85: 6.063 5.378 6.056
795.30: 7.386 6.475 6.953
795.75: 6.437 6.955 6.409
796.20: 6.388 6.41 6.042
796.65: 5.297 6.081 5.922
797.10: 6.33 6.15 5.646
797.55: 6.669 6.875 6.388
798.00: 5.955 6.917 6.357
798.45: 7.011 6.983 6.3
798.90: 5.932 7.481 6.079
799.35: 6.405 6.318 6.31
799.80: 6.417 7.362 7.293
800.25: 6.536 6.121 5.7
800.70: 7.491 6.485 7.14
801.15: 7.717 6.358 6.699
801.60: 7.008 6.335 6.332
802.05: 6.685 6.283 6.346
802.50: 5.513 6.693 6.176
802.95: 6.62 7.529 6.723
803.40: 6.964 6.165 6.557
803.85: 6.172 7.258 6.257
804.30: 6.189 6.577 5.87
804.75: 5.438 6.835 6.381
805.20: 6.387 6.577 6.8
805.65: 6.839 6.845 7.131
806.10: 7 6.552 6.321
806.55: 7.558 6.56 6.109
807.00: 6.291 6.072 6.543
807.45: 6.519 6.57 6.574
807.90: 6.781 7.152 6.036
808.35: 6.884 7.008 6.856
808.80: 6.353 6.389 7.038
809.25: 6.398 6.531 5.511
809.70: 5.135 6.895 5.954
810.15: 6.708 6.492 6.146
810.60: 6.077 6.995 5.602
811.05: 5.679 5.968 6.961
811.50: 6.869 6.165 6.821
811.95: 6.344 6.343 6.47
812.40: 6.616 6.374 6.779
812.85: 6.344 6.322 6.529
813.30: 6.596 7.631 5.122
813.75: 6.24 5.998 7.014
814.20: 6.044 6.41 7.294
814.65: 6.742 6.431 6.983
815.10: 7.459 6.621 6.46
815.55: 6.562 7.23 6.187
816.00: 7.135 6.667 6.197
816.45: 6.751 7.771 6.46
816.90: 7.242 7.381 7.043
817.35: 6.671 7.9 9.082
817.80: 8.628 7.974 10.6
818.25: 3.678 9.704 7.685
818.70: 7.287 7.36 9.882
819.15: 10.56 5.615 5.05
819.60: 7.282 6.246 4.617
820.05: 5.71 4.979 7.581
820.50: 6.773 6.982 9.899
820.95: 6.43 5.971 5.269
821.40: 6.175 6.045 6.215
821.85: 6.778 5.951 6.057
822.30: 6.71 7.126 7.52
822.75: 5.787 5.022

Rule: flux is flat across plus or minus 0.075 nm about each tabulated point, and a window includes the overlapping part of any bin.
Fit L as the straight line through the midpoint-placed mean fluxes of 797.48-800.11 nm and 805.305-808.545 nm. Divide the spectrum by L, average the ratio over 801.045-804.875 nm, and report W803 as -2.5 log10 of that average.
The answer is 0.02 mag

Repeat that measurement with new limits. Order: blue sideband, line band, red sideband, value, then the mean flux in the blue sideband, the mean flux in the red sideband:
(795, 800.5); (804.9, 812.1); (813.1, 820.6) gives 0.040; 6.44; 6.98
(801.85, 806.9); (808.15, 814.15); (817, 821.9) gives 0.065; 6.54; 7.12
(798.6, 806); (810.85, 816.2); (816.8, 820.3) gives 0.087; 6.57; 7.31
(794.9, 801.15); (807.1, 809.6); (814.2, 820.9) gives 0.043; 6.47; 7.14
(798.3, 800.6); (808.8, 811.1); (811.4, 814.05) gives 0.041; 6.55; 6.47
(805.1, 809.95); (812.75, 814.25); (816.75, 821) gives 0.094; 6.57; 7.34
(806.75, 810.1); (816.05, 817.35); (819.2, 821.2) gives -0.080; 6.44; 6.43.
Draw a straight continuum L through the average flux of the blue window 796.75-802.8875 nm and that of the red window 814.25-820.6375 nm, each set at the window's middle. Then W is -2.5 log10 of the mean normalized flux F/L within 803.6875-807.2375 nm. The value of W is 0.03 mag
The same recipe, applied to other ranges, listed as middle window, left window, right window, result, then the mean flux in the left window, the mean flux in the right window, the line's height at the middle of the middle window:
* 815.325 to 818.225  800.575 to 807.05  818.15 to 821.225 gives -0.061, 6.59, 6.97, 6.9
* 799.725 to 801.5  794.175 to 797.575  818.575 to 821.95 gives -0.067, 6.28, 6.77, 6.37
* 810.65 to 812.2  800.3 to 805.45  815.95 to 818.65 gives 0.116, 6.52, 7.48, 7.09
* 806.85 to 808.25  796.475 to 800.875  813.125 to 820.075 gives 0.039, 6.43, 7.03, 6.73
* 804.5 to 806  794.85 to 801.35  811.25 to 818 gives 0.021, 6.48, 6.81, 6.62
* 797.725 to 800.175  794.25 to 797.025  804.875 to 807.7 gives -0.033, 6.3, 6.62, 6.4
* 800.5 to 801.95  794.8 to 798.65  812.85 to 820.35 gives -0.041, 6.36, 6.96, 6.5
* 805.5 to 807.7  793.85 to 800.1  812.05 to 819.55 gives 0.013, 6.4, 7.03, 6.72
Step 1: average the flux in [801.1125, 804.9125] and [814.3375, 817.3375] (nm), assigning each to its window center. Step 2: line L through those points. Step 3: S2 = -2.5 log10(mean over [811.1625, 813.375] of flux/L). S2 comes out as 0.04 mag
